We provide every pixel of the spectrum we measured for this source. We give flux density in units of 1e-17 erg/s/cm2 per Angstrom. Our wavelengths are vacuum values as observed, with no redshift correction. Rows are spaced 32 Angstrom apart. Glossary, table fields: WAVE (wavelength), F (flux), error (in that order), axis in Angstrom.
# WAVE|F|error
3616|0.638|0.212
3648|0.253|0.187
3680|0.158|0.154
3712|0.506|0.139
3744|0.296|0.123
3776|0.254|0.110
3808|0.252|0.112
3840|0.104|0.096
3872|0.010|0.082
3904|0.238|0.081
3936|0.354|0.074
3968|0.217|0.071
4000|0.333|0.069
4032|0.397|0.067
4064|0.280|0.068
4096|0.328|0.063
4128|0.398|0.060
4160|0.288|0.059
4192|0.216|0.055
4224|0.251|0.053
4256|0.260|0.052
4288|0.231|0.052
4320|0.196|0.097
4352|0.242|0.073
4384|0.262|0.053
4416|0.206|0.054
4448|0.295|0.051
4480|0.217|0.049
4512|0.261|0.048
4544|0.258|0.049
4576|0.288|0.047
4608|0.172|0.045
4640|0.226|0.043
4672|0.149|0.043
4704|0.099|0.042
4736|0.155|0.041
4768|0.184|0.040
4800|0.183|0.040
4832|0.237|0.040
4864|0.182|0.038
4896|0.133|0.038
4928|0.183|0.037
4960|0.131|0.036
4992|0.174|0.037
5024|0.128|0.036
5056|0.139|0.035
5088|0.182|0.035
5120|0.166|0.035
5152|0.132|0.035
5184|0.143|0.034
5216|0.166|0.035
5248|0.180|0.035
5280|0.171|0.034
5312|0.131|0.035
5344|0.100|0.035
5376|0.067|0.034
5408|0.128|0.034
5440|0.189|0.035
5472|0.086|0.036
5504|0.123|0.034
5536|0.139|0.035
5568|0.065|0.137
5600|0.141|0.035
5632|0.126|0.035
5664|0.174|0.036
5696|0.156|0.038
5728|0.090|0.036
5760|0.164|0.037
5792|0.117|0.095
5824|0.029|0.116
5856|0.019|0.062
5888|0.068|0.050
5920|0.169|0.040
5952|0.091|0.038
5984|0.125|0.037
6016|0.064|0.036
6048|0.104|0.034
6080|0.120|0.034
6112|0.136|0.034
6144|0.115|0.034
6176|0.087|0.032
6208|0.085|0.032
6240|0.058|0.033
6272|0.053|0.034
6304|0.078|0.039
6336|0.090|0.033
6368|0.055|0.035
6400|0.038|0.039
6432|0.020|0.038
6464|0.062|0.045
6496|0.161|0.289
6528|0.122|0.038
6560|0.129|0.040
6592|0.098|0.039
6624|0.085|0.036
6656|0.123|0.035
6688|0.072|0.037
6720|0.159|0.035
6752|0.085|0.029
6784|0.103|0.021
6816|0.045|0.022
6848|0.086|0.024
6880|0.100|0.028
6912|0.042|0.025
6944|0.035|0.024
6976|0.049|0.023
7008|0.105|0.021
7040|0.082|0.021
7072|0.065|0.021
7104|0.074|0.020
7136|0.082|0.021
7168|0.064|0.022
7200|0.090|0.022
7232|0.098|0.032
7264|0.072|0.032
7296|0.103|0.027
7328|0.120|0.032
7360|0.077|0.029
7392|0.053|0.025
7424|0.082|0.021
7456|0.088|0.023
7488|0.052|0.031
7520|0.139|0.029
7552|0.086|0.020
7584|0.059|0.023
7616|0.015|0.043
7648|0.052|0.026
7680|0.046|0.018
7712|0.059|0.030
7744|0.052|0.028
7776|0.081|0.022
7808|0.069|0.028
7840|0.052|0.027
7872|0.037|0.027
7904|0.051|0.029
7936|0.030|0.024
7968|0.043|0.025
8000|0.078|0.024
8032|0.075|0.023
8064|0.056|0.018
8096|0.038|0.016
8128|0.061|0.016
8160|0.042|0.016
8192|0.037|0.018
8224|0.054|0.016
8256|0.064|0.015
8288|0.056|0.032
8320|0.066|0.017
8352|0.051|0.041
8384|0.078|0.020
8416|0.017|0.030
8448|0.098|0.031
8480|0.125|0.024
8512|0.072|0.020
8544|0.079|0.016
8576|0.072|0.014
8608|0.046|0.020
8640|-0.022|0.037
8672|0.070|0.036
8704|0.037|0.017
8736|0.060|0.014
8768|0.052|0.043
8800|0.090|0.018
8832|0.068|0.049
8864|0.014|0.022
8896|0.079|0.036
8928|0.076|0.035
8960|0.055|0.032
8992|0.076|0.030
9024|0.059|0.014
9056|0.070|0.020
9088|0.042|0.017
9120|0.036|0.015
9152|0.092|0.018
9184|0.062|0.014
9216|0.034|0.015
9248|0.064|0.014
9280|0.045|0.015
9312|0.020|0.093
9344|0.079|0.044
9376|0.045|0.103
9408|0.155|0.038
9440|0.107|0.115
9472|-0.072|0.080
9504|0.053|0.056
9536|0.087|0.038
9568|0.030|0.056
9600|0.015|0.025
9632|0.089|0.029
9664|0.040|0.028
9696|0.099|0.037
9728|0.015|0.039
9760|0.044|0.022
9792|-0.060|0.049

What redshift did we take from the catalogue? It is 1.270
